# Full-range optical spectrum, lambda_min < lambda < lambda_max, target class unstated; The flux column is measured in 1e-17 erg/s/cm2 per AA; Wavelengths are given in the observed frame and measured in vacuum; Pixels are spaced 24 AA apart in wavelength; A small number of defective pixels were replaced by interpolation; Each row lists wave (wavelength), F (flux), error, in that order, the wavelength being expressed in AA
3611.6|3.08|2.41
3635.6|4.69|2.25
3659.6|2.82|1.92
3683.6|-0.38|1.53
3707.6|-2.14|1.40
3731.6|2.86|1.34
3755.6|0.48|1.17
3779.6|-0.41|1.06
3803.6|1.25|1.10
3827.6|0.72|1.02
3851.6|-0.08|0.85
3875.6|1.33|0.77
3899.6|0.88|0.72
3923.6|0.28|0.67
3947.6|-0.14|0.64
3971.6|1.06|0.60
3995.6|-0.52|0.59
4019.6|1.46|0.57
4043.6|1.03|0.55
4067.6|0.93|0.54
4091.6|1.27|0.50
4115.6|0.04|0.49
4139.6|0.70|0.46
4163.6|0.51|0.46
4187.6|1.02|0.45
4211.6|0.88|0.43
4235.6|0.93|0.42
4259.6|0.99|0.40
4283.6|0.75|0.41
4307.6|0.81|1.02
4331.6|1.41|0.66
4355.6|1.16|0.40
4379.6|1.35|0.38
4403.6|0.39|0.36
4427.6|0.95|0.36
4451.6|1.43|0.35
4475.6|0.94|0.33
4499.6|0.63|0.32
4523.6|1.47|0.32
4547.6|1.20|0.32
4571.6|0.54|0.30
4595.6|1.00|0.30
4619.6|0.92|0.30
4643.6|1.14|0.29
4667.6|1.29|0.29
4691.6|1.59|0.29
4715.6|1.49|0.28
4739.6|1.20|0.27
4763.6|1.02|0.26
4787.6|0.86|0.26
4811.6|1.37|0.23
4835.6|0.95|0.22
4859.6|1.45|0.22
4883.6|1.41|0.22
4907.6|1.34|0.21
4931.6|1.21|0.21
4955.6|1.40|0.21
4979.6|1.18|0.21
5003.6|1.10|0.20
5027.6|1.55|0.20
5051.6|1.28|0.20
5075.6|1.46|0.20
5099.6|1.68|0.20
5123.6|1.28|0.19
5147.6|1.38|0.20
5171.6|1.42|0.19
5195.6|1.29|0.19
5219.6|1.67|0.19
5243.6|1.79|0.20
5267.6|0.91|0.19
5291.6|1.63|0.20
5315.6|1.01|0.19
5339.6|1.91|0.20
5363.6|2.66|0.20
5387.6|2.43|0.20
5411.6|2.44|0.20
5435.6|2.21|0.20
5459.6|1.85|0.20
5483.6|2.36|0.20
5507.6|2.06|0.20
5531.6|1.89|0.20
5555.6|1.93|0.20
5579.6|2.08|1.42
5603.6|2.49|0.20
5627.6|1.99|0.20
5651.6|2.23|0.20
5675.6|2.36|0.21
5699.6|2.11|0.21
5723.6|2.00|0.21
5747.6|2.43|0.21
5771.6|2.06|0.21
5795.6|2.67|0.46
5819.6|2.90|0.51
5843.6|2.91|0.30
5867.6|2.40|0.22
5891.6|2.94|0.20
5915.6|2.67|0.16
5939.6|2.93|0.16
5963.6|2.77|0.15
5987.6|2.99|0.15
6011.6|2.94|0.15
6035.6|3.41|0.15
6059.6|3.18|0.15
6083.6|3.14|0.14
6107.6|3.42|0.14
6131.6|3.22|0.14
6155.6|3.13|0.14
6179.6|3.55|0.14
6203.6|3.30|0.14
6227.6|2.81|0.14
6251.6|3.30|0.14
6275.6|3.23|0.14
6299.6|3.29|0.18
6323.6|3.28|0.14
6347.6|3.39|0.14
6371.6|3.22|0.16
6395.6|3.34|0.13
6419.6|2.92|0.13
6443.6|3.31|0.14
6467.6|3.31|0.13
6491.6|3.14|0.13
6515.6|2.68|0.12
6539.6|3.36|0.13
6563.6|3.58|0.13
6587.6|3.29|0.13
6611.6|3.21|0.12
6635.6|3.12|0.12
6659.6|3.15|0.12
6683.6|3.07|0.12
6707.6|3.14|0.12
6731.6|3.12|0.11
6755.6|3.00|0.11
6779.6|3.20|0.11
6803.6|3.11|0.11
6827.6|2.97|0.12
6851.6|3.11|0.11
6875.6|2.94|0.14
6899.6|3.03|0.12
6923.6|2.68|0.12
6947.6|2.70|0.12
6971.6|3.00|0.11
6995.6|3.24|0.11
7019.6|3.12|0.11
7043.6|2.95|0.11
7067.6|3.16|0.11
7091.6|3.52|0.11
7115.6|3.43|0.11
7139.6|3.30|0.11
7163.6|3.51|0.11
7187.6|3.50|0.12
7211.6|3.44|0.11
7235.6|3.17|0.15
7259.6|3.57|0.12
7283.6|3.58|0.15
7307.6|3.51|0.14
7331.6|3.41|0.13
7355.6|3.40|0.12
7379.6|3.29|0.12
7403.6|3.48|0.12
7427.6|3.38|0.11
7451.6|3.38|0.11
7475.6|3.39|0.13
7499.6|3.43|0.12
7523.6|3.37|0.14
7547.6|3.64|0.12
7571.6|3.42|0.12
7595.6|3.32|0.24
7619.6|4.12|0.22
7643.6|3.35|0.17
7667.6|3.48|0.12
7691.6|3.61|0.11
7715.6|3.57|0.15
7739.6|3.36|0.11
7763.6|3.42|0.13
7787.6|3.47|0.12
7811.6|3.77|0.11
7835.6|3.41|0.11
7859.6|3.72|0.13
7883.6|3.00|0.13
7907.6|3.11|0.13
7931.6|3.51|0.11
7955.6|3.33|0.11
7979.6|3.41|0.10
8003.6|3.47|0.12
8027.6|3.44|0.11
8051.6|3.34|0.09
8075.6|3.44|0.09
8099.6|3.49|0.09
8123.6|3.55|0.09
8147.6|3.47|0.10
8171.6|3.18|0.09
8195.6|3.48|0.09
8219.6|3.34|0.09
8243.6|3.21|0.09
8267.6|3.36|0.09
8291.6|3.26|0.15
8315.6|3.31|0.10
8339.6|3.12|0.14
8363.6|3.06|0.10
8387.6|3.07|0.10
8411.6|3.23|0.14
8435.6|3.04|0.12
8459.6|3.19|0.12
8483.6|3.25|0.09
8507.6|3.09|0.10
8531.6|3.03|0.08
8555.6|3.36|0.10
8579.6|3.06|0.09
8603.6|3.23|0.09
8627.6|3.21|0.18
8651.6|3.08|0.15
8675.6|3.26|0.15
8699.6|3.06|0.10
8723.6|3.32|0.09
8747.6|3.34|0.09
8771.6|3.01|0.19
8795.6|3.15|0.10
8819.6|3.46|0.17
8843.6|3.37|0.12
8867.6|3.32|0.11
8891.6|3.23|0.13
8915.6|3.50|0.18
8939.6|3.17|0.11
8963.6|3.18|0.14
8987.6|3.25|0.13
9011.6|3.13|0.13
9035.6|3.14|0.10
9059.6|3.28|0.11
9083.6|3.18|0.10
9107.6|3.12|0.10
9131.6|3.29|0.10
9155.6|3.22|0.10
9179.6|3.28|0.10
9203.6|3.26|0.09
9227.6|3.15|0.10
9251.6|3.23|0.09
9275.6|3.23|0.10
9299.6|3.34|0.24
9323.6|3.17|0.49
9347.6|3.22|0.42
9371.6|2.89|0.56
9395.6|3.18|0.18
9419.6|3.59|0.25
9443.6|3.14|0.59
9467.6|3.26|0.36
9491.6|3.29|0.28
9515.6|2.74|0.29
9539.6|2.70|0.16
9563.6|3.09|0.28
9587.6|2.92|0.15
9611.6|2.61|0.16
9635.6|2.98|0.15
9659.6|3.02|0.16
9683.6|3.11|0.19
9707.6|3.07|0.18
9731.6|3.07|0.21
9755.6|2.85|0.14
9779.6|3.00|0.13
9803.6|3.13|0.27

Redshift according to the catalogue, 0.34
